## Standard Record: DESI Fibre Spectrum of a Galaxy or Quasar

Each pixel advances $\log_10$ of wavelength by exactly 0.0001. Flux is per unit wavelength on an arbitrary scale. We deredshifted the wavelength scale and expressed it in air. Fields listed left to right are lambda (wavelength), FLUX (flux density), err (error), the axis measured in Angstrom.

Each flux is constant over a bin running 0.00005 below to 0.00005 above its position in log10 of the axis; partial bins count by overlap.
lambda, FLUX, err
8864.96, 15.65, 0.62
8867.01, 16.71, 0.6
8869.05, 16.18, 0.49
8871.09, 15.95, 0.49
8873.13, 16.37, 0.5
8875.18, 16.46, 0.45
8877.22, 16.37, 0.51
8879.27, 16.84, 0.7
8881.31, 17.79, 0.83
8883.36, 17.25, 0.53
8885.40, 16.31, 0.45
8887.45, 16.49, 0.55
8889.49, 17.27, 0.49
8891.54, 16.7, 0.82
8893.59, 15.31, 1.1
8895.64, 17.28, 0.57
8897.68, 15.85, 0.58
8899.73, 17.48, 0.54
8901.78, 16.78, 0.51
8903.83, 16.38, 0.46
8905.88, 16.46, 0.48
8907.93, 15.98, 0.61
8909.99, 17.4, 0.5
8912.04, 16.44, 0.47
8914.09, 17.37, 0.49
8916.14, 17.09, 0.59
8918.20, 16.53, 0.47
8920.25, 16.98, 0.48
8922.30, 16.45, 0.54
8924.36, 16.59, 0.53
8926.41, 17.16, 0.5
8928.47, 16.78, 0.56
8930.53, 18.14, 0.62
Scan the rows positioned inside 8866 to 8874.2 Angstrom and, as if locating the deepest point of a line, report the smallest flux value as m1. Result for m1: 15.95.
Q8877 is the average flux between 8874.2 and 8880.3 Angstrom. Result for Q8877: 16.6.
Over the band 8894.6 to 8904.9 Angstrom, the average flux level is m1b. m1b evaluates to 16.8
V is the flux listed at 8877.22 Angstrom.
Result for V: 16.37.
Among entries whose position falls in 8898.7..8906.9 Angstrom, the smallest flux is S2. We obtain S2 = 16.38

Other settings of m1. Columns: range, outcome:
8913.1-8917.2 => 17.09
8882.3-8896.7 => 15.31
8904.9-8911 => 15.98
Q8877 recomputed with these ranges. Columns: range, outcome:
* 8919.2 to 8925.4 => 16.7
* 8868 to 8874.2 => 16.2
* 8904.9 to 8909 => 16.2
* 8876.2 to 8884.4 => 17.1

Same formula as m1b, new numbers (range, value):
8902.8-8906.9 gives 16.4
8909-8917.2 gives 17.1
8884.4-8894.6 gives 16.4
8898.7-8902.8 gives 17.1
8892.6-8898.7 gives 16.2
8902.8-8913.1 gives 16.5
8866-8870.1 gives 16.5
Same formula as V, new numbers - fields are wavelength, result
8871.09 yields 15.95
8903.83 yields 16.38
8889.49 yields 17.27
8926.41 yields 17.16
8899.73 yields 17.48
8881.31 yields 17.79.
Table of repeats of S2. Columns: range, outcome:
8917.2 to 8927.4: 16.45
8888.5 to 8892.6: 16.7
